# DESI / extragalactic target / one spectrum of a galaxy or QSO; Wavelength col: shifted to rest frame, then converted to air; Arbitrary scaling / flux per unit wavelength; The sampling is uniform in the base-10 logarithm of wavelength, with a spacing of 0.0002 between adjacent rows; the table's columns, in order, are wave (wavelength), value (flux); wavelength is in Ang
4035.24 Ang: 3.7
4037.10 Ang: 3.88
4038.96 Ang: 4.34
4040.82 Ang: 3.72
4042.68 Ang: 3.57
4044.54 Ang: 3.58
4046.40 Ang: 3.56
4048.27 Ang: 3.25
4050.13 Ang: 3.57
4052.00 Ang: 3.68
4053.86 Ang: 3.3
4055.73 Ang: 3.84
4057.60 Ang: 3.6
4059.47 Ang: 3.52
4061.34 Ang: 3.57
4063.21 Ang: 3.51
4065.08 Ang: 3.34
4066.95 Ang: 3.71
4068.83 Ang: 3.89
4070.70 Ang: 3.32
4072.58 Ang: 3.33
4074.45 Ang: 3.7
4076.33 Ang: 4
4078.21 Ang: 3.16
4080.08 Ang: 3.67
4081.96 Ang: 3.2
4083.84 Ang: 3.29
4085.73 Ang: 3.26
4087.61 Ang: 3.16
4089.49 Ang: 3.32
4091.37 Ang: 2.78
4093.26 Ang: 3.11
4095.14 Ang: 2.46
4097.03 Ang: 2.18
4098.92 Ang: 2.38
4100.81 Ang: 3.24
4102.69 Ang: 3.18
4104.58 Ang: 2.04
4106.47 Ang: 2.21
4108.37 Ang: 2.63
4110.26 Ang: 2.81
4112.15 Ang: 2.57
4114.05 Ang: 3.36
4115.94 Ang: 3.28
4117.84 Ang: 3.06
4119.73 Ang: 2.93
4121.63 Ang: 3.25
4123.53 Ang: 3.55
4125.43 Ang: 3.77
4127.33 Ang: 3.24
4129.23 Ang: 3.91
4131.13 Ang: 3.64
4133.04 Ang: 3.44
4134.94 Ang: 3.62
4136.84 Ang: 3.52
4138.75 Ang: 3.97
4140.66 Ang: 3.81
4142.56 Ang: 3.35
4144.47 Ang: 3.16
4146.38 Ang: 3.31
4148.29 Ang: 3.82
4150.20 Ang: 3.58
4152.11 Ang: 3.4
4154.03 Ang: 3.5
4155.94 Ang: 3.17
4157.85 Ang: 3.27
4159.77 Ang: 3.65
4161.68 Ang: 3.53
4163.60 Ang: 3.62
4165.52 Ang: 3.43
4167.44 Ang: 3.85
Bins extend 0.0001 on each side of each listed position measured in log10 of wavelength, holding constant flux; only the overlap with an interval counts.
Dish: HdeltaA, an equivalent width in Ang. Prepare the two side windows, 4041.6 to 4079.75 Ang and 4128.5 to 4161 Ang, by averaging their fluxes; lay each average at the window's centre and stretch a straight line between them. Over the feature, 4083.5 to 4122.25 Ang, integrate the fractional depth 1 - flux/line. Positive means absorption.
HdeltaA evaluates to 7.4 Ang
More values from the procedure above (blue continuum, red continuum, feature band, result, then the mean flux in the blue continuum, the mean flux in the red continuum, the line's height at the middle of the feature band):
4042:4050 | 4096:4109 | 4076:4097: -2.4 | 3.5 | 2.55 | 2.82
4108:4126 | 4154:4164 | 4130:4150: -1.6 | 3.12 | 3.45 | 3.3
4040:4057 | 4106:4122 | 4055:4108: 0.7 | 3.56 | 2.91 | 3.23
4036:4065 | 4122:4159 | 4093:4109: 4.4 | 3.62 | 3.52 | 3.57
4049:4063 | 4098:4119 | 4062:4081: -1.2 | 3.57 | 2.8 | 3.35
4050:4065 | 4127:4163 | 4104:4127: 3.6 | 3.56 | 3.53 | 3.54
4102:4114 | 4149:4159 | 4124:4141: -3.5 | 2.62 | 3.4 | 3.03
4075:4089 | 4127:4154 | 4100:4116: 3.2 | 3.4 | 3.56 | 3.47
